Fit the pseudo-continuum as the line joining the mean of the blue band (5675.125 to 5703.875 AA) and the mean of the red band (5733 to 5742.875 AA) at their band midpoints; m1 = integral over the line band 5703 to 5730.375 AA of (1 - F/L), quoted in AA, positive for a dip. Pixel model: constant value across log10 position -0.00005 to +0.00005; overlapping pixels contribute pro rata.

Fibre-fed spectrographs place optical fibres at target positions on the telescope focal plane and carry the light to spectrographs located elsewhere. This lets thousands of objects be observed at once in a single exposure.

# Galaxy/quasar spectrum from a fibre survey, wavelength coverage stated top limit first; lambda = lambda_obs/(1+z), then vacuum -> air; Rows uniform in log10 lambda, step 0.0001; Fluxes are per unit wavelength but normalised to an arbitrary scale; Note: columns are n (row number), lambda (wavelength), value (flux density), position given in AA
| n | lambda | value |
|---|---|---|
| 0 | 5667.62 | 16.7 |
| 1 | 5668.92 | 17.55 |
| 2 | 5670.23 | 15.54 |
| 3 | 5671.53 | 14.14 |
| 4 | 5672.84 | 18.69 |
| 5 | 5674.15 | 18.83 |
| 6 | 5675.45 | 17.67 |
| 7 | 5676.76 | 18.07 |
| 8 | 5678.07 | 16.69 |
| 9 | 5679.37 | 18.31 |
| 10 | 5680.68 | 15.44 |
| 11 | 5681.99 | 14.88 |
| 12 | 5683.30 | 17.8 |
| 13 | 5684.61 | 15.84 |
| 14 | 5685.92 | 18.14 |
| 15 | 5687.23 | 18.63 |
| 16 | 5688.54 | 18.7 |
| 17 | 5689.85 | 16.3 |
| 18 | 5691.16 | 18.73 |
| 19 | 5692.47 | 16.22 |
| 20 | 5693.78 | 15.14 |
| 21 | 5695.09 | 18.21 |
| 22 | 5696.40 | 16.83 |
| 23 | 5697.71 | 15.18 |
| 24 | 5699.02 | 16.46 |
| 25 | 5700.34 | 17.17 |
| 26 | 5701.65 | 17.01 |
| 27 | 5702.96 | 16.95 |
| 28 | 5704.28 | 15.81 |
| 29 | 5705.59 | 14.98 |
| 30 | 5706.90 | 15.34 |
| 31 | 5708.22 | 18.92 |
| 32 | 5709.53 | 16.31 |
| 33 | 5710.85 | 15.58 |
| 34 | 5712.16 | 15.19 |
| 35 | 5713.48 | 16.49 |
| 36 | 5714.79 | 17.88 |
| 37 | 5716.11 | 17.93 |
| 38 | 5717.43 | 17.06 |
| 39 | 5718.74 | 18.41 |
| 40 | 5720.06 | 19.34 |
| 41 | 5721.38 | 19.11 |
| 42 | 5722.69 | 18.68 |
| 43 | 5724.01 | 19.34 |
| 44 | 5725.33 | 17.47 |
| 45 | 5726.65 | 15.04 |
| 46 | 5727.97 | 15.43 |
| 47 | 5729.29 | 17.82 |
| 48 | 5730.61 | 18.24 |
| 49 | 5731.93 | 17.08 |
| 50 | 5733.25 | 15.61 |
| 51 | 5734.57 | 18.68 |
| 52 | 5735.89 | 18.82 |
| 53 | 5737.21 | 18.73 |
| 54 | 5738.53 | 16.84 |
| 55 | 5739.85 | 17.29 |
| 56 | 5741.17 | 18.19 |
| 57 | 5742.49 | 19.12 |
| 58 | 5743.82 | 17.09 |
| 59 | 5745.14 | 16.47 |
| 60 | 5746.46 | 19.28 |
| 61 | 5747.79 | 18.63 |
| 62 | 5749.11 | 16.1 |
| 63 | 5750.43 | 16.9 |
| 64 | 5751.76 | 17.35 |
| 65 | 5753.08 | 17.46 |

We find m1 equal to 0.7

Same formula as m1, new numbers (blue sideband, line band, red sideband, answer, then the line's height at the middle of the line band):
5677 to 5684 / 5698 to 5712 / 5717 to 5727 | 0.95 AA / 17.6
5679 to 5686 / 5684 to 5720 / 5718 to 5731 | 0.51 AA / 17.2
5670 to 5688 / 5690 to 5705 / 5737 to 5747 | 0.54 AA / 17.3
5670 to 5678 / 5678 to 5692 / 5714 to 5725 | 0.22 AA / 17.5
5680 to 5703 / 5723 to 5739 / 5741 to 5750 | 0.08 AA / 17.5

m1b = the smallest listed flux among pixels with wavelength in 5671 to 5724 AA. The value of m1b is 14.14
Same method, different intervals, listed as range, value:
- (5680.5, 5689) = 14.88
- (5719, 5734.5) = 15.04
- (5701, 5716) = 14.98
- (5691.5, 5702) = 15.14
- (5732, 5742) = 15.61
